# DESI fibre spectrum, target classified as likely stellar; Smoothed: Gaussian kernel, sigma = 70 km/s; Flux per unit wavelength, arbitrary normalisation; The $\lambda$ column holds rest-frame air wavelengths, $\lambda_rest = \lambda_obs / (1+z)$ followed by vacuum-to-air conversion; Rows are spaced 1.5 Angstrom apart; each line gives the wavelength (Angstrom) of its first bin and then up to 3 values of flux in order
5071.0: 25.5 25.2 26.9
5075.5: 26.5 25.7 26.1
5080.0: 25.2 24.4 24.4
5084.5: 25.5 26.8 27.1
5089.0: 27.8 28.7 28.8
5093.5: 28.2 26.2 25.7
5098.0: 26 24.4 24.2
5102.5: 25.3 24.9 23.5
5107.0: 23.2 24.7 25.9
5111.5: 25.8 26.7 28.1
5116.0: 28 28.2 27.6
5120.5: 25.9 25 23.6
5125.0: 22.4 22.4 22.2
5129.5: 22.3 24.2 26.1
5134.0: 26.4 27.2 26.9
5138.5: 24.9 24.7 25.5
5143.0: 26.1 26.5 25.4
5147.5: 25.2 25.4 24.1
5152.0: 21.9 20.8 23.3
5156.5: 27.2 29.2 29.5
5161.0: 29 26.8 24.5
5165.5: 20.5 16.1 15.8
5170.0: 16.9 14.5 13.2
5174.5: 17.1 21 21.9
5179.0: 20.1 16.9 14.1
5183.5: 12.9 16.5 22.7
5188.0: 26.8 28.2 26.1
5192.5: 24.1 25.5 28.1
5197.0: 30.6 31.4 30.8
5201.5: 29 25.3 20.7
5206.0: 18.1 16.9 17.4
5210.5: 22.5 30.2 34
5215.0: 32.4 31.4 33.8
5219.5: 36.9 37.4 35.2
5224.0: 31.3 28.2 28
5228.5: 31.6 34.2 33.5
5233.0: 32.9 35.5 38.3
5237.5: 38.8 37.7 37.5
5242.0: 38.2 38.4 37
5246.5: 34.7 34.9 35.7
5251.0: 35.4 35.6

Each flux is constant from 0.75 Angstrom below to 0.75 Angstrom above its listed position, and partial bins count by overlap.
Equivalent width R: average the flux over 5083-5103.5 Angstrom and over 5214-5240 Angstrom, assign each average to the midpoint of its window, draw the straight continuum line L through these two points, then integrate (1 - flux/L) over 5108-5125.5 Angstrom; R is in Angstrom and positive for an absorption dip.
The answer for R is 1.1 Angstrom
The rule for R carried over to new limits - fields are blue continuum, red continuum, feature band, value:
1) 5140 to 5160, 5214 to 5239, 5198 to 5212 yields 3.4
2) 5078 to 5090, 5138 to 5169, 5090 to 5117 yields -0.5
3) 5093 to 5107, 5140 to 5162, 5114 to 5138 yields 0.0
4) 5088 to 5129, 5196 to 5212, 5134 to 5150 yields -0.3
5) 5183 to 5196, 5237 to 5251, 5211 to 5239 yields -1.2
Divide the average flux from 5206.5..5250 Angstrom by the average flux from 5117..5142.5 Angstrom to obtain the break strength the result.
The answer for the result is 1.3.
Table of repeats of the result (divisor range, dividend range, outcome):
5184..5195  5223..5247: 1.44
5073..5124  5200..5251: 1.22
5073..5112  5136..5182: 0.87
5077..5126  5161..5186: 0.71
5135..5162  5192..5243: 1.19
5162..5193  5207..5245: 1.65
